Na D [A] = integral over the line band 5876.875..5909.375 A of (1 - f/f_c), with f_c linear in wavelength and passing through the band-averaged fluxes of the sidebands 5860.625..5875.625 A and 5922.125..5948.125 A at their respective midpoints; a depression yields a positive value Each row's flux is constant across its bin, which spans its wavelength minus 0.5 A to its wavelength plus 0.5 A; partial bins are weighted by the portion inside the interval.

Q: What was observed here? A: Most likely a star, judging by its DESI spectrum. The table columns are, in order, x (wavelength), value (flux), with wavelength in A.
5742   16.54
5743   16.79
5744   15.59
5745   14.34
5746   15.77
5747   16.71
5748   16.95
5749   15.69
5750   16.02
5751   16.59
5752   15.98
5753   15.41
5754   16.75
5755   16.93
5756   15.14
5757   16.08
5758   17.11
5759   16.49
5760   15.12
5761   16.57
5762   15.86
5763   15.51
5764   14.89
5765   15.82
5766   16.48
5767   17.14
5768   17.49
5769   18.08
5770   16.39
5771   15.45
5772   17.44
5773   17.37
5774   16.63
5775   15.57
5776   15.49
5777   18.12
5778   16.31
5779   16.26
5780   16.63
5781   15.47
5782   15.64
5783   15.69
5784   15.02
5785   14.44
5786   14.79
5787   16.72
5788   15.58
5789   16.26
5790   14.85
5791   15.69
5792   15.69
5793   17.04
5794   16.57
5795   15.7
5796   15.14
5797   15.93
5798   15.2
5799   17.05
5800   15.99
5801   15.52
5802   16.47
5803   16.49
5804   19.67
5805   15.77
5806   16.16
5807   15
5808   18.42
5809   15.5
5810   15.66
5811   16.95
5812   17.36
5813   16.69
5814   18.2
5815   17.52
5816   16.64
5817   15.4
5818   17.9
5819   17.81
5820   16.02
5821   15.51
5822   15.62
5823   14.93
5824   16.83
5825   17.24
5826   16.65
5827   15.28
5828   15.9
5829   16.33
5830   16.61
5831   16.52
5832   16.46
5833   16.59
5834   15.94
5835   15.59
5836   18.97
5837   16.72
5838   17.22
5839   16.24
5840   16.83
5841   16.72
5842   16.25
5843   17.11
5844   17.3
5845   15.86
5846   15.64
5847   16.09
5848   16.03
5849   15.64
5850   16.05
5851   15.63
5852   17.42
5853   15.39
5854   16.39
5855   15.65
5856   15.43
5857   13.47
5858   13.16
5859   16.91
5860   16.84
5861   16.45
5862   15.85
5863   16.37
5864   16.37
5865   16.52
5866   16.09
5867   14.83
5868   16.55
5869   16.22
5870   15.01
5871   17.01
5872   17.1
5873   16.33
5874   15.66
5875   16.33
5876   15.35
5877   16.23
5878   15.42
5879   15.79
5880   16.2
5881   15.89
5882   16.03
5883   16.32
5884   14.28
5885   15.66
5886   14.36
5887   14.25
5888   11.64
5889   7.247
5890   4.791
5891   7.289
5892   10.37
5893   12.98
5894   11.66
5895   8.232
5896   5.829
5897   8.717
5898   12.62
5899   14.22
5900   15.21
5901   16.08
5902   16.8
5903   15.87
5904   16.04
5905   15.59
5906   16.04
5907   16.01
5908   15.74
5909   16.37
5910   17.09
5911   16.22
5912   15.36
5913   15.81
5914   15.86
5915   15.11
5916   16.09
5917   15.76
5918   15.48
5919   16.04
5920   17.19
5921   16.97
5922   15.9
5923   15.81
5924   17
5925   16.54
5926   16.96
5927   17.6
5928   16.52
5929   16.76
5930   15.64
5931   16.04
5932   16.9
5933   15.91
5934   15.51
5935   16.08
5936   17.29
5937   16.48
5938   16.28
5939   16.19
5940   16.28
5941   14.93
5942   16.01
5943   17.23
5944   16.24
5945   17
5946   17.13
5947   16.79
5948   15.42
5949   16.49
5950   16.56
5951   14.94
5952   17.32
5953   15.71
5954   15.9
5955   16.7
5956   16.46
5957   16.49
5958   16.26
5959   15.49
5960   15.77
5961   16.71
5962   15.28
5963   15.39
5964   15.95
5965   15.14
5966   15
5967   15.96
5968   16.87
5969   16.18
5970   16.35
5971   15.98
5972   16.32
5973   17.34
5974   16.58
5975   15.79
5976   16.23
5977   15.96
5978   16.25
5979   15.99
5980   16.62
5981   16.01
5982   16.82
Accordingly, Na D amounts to 5.59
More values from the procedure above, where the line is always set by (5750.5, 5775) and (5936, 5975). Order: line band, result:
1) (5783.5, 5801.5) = 0.7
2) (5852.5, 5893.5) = 3.7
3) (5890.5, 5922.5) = 3.6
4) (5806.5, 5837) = -0.4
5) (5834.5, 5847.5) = -0.3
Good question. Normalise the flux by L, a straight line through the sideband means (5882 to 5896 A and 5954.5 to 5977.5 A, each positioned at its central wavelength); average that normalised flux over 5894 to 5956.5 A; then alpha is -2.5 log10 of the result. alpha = -0.15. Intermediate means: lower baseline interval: 11.4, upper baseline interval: 16.1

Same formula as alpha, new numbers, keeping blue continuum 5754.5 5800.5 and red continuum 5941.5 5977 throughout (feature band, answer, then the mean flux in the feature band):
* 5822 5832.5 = -0.01 mag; 16.2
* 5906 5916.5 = 0.01 mag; 16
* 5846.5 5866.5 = 0.02 mag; 15.9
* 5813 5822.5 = -0.04 mag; 16.7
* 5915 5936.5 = -0.01 mag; 16.4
